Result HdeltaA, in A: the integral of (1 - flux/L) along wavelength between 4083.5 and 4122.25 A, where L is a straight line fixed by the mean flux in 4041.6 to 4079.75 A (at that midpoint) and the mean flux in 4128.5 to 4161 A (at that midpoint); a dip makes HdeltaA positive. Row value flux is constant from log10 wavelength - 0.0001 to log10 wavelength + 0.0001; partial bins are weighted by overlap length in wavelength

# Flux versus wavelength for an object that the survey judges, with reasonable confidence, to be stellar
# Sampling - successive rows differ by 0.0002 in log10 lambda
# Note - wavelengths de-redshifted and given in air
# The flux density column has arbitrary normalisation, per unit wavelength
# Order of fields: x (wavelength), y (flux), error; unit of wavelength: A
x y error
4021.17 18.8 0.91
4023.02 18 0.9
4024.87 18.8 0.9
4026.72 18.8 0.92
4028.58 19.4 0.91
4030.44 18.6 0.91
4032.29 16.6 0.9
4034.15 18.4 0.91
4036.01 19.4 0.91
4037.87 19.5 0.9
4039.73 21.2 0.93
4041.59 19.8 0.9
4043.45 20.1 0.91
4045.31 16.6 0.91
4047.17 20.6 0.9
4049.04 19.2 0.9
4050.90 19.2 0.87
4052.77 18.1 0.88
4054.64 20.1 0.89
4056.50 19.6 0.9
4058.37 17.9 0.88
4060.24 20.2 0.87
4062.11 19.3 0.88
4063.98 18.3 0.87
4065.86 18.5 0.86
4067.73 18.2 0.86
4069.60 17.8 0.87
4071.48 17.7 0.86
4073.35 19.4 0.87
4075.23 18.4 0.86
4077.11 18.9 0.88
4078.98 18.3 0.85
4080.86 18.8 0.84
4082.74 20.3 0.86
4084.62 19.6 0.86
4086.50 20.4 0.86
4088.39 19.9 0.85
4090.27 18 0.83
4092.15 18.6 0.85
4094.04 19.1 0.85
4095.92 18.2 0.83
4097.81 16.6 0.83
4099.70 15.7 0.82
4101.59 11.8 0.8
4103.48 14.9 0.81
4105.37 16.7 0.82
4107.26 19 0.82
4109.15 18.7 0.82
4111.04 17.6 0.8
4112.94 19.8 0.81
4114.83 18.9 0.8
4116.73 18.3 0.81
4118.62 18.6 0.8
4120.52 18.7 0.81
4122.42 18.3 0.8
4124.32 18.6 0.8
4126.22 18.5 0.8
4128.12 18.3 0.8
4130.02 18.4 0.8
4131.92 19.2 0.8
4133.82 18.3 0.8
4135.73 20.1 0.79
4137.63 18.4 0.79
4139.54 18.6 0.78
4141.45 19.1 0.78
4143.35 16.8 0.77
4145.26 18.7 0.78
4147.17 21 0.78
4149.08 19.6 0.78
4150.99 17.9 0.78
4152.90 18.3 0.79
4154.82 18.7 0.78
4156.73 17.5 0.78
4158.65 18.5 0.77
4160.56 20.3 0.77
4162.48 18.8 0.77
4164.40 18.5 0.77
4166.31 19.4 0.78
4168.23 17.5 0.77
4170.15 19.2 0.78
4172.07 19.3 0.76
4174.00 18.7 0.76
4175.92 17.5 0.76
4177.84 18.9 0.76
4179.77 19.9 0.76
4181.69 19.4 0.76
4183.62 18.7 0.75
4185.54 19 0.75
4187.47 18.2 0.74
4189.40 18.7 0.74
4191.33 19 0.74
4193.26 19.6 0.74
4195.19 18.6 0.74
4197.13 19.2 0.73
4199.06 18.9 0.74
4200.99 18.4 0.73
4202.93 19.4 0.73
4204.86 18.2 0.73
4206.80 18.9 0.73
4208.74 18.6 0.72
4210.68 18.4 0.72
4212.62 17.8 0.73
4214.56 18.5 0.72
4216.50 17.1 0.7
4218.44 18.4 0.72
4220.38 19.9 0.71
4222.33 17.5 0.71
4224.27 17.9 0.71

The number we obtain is 1.7 A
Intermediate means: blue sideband 18.8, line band 18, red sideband 18.8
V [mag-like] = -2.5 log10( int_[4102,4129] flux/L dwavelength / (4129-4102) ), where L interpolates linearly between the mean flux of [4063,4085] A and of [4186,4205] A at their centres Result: 0.038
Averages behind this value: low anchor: 18.7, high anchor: 18.9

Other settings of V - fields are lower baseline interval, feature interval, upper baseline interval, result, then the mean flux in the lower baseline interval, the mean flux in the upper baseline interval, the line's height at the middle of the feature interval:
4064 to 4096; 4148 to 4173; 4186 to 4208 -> 0.00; 18.8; 18.8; 18.8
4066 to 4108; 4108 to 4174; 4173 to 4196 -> -0.01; 18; 18.9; 18.5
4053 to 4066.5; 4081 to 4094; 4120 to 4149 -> -0.02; 19.1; 18.8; 19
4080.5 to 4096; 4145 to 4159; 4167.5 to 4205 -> 0.01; 19.3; 18.8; 19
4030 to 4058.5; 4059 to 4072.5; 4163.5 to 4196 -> 0.03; 19.1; 18.8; 19.1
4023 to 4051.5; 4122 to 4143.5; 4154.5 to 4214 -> 0.01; 19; 18.8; 18.9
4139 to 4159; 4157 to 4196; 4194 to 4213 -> -0.01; 18.6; 18.7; 18.6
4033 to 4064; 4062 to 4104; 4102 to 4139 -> 0.04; 19.3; 18.3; 18.8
